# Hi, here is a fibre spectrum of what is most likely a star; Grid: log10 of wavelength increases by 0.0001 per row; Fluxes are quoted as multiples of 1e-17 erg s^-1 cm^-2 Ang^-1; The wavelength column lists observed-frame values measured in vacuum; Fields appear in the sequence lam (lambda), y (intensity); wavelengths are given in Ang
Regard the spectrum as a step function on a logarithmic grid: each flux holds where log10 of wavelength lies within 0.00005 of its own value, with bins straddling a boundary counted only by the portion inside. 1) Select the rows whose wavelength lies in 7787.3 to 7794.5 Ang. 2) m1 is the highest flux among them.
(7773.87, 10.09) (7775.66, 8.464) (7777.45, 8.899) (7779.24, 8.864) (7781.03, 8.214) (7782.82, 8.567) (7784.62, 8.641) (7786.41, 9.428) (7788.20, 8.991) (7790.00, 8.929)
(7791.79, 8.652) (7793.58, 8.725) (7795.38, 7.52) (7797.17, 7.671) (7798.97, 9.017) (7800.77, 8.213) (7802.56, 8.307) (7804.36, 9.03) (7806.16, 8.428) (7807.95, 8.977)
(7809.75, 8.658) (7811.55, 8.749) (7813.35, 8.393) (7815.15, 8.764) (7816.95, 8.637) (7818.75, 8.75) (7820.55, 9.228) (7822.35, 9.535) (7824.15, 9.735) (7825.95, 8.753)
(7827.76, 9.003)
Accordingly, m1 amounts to 8.991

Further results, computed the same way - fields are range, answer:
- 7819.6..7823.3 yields 9.535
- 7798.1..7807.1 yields 9.03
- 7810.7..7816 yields 8.764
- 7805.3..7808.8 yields 8.977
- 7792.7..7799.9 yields 9.017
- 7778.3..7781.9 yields 8.864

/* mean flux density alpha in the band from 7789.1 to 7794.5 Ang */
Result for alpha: 8.76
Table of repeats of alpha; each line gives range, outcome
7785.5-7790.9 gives 9.12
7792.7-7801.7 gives 8.23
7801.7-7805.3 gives 8.66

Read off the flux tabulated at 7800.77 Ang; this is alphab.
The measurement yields 8.213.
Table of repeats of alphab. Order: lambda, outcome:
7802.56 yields 8.307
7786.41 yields 9.428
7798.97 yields 9.017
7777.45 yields 8.899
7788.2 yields 8.991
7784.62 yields 8.641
